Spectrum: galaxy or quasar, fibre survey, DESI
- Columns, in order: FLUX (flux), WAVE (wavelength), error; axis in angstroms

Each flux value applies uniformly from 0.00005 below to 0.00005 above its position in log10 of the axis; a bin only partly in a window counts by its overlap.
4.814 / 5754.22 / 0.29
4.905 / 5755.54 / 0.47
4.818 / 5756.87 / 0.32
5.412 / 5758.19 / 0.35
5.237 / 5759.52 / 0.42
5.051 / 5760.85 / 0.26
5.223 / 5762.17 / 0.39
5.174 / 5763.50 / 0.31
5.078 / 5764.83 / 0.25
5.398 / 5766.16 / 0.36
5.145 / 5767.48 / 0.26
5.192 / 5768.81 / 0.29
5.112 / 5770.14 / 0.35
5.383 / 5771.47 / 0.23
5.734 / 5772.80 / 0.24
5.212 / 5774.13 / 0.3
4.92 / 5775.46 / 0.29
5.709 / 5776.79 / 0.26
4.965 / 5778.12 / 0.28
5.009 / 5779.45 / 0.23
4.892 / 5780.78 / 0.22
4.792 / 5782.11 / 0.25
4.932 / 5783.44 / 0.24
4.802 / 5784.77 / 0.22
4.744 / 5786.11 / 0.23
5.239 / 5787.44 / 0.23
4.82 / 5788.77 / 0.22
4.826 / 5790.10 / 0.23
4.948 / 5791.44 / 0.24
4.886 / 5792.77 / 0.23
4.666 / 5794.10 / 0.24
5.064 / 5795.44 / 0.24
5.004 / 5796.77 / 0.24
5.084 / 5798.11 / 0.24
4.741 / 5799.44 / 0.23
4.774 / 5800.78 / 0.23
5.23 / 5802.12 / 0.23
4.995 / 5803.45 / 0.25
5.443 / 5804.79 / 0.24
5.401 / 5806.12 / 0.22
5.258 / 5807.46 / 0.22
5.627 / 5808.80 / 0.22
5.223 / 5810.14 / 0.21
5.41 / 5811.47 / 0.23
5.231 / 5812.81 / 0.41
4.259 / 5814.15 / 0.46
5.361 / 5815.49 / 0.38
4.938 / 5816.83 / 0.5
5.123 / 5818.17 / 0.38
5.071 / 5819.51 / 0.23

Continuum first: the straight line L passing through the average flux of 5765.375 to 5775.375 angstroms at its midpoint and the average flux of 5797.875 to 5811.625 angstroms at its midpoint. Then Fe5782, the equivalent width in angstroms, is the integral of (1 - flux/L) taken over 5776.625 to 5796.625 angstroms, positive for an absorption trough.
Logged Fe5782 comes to 1.2 angstroms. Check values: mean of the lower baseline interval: 5.28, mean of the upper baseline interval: 5.2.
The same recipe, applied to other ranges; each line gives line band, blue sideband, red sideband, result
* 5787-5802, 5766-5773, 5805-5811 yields 1.2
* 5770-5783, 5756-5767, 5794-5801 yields -0.3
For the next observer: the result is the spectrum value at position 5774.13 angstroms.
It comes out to 5.212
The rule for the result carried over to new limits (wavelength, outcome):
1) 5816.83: 4.938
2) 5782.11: 4.792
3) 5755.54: 4.905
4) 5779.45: 5.009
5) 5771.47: 5.383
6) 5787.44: 5.239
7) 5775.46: 4.92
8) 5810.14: 5.223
